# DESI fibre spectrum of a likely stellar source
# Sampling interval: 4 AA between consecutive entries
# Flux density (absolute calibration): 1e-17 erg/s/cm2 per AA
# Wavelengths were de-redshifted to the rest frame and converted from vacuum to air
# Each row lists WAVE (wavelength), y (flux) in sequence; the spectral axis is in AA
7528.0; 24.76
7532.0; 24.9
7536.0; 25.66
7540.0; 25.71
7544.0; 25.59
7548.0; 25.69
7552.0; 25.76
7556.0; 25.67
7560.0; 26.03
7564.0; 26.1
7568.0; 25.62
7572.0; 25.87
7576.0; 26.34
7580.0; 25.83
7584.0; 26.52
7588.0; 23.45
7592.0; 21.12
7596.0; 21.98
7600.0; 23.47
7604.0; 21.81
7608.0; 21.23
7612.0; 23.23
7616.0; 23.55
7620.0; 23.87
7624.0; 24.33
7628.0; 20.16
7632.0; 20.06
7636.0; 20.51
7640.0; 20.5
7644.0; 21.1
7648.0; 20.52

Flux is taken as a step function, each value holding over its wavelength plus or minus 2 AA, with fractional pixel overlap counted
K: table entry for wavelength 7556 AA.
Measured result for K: 25.67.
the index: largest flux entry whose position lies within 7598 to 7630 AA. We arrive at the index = 24.33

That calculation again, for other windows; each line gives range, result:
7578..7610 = 26.52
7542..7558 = 25.76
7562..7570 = 26.1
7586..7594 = 23.45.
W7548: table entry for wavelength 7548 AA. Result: 25.69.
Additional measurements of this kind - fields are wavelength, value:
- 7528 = 24.76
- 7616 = 23.55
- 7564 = 26.1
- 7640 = 20.5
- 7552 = 25.76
